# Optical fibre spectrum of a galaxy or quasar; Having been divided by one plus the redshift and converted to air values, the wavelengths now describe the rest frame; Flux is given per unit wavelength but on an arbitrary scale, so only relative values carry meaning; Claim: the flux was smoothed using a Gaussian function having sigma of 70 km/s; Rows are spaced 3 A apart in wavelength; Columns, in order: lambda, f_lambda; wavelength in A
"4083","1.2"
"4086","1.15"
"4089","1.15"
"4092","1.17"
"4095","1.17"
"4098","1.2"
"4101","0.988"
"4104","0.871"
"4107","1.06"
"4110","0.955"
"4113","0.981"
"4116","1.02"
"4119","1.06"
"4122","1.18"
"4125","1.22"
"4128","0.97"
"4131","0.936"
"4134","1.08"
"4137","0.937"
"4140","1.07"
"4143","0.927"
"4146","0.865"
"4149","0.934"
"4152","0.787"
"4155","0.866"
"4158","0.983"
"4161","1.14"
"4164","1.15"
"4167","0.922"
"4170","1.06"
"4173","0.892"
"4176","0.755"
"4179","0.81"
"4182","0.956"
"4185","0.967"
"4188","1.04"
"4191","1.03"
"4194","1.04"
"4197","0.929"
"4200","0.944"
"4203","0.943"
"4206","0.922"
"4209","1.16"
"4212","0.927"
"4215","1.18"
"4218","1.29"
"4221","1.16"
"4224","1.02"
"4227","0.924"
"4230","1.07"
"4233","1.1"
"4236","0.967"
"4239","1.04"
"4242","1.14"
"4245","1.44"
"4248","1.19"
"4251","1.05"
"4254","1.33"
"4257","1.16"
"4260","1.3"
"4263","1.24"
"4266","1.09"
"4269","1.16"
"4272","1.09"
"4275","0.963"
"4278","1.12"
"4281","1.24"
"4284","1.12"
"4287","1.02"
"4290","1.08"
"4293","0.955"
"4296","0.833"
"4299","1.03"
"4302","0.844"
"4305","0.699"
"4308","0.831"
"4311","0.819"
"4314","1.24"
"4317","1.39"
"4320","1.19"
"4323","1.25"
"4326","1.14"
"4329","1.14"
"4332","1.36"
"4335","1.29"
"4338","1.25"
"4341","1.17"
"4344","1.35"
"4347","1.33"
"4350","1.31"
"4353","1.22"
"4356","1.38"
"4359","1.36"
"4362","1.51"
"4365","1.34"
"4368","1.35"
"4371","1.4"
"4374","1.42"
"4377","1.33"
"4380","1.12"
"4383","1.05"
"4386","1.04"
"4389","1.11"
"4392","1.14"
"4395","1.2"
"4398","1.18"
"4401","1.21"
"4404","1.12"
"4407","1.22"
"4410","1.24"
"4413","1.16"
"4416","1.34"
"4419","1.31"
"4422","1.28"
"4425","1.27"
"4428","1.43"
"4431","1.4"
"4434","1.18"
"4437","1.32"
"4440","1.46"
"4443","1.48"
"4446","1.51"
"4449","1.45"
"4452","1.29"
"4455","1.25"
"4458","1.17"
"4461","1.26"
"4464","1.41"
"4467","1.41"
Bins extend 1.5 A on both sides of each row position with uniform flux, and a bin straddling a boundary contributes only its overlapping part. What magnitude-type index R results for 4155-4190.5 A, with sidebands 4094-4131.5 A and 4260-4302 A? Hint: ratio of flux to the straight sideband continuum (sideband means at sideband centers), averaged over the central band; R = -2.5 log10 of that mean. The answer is 0.10 mag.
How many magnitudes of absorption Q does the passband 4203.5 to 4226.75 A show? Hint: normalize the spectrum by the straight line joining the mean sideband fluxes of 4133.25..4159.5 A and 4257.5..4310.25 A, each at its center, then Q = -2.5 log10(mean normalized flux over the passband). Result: -0.10 mag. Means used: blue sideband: 0.935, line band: 1.08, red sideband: 1.04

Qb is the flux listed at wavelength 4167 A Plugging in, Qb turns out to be 0.922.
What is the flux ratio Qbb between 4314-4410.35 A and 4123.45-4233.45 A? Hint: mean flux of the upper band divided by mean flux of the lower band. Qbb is 1.26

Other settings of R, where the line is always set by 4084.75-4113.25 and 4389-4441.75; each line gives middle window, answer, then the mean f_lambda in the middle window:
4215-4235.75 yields 0.05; 1.09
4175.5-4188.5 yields 0.23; 0.907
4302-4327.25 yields 0.14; 1.06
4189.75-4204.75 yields 0.16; 0.975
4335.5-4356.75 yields -0.06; 1.28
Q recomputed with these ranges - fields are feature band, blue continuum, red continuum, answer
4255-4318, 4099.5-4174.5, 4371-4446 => 0.080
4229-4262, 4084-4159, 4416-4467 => -0.016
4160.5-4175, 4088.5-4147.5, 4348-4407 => 0.066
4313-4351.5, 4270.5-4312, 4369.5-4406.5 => -0.181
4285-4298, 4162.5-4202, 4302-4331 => 0.075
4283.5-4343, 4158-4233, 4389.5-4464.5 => 0.067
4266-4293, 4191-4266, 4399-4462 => 0.059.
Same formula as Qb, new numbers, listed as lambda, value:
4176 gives 0.755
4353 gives 1.22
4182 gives 0.956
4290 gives 1.08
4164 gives 1.15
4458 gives 1.17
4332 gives 1.36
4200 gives 0.944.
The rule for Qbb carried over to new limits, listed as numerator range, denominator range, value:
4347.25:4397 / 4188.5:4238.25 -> 1.22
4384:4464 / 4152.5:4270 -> 1.20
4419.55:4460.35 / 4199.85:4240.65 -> 1.28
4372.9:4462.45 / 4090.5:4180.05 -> 1.26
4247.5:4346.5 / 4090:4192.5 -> 1.12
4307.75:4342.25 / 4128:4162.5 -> 1.24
